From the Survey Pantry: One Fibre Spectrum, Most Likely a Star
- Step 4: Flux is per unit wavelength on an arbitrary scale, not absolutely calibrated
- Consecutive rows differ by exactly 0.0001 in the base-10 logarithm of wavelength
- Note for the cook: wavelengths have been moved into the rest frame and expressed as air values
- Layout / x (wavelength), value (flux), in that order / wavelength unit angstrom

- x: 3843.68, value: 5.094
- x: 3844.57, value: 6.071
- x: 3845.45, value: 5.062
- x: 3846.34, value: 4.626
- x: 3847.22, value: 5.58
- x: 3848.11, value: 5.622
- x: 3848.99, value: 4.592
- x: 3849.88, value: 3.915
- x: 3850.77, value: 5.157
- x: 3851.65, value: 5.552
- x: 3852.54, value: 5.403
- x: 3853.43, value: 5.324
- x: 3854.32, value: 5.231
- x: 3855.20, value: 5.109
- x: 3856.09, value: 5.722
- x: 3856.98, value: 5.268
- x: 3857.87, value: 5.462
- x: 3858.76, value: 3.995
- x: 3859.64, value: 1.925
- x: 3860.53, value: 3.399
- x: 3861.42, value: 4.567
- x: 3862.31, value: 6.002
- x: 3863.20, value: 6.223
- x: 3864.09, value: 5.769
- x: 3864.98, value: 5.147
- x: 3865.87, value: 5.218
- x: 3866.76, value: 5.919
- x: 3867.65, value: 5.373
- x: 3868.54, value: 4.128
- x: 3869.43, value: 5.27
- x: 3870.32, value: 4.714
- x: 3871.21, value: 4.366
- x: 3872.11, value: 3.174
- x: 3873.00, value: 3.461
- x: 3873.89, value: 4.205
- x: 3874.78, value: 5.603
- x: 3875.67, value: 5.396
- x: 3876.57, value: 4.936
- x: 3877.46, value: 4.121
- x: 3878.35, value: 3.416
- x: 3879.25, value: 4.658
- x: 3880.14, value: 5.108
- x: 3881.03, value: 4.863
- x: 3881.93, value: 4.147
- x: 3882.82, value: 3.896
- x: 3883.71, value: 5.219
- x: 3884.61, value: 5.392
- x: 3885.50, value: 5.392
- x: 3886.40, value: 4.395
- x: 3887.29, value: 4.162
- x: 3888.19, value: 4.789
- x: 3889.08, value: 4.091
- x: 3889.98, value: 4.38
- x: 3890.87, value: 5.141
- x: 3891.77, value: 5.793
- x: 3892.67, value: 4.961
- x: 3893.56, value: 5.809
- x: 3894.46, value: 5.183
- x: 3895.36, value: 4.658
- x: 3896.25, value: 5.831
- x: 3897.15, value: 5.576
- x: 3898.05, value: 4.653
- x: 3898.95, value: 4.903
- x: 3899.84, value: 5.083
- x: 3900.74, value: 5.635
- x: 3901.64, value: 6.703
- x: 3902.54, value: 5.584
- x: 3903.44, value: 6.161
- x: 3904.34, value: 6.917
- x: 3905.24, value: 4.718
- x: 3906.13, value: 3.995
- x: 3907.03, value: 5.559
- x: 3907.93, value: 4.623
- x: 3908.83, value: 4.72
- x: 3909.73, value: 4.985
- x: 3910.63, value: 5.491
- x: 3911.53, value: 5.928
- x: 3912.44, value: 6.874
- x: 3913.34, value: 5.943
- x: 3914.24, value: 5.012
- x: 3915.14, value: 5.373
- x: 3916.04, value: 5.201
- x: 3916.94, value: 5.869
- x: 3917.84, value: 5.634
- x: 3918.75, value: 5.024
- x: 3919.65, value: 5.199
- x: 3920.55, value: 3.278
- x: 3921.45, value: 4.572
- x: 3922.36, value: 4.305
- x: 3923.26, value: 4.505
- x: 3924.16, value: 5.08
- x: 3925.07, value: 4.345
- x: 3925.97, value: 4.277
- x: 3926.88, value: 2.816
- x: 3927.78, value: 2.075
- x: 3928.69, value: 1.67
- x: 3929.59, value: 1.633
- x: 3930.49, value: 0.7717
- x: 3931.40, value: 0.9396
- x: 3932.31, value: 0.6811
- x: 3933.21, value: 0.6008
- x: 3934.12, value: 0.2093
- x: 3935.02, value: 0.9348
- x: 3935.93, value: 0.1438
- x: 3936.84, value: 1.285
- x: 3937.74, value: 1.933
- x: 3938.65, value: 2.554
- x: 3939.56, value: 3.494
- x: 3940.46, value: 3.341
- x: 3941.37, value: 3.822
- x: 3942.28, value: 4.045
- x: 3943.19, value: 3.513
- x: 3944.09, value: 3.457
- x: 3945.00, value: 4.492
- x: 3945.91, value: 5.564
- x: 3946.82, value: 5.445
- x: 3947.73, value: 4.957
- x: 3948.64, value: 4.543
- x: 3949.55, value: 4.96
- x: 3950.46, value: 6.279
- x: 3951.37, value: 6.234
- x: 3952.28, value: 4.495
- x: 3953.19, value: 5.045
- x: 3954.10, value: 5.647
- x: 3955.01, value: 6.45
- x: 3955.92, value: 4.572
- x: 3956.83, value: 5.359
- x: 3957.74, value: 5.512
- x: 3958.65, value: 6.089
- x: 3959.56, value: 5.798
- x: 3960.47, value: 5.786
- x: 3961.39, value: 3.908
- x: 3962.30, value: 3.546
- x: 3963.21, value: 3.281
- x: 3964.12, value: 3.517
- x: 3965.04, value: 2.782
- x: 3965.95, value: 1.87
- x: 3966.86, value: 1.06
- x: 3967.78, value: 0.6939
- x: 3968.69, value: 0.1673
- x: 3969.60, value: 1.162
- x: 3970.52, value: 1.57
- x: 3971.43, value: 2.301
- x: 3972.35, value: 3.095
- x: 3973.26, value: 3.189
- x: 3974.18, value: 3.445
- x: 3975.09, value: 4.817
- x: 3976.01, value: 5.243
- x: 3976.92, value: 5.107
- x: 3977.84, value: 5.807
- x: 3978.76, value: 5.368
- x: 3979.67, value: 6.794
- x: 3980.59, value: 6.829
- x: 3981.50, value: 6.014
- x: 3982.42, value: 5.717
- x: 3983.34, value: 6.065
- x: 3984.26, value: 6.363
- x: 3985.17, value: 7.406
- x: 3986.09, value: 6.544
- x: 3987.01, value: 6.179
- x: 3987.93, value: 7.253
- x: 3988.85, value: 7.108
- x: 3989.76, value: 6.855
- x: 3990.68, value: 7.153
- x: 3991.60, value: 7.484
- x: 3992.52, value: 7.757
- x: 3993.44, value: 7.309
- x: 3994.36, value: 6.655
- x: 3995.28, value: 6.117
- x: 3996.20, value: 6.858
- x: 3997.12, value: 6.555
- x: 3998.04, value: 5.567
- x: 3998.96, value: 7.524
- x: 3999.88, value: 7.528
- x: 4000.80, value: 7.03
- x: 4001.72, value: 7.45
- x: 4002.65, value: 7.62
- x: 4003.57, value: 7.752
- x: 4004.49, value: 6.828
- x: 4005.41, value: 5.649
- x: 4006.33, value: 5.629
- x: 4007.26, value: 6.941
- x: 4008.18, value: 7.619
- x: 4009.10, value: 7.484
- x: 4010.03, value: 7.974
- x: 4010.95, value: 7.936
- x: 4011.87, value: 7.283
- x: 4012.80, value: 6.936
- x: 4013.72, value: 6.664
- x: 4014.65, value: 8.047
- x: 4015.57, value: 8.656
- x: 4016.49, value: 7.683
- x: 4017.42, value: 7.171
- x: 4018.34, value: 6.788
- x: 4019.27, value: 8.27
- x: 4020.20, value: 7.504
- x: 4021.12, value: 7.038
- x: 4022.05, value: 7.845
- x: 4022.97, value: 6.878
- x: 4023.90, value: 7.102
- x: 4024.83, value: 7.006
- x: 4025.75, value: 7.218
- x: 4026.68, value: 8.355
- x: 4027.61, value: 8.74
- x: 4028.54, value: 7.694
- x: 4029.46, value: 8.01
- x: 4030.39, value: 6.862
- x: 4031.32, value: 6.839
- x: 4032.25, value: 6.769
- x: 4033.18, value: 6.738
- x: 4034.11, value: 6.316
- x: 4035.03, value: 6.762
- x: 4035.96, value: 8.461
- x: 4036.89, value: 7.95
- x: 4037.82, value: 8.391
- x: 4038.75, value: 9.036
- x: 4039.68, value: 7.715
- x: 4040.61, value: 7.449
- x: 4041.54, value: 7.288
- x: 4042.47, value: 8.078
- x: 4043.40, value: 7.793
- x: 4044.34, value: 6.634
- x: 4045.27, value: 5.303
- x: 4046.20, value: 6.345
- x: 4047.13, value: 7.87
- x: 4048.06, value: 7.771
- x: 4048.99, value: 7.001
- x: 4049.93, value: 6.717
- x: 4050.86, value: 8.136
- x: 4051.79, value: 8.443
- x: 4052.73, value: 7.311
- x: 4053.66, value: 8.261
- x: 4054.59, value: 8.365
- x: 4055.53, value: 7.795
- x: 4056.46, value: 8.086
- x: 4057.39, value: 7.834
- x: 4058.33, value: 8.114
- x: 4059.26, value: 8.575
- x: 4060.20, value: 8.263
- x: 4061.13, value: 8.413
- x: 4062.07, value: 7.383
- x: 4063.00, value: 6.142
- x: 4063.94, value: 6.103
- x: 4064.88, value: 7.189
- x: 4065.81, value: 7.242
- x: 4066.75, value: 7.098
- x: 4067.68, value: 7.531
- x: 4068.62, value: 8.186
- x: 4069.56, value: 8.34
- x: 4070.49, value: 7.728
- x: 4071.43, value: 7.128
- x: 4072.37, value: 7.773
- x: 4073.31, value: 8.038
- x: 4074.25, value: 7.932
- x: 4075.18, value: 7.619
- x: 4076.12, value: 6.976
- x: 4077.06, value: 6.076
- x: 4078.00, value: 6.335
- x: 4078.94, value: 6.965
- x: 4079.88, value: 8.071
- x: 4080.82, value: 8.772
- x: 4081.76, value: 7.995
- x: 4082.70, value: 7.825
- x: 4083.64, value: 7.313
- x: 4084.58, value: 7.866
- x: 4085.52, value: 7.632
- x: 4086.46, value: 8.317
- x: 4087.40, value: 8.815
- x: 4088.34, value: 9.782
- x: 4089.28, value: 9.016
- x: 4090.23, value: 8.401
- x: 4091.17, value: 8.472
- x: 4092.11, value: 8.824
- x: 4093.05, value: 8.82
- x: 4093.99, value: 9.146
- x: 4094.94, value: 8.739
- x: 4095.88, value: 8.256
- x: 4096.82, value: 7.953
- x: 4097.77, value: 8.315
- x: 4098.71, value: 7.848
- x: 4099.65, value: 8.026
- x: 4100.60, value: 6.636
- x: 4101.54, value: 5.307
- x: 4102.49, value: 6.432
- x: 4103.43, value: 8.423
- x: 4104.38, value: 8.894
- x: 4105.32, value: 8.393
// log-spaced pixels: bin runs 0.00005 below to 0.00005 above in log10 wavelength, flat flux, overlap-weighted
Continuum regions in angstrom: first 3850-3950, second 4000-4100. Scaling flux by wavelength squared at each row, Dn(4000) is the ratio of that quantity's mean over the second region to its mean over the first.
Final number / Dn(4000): 1.9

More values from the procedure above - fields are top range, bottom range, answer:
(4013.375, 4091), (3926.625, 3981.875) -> 2.23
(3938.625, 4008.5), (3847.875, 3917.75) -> 1.09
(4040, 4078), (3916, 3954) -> 2.24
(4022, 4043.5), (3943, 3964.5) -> 1.58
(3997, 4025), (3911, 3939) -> 2.24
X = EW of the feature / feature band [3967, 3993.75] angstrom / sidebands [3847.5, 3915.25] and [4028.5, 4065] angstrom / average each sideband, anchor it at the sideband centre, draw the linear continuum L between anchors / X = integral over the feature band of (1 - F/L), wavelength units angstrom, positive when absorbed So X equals 5.7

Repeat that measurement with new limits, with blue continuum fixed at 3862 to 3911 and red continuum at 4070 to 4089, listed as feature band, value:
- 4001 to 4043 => -2.95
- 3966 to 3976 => 6.35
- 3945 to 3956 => 1.08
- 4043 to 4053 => 0.15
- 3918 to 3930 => 3.74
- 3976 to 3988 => 0.34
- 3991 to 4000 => -0.48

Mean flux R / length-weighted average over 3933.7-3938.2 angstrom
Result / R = 0.908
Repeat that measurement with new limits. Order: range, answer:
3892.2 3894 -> 5.4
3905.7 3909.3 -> 4.73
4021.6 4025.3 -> 7.22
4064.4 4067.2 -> 7.17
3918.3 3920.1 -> 5.12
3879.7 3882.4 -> 4.7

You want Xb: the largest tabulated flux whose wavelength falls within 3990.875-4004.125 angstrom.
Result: 7.757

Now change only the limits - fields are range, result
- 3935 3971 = 6.45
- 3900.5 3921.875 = 6.917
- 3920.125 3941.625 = 5.08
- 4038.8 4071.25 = 8.575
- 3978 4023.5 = 8.656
